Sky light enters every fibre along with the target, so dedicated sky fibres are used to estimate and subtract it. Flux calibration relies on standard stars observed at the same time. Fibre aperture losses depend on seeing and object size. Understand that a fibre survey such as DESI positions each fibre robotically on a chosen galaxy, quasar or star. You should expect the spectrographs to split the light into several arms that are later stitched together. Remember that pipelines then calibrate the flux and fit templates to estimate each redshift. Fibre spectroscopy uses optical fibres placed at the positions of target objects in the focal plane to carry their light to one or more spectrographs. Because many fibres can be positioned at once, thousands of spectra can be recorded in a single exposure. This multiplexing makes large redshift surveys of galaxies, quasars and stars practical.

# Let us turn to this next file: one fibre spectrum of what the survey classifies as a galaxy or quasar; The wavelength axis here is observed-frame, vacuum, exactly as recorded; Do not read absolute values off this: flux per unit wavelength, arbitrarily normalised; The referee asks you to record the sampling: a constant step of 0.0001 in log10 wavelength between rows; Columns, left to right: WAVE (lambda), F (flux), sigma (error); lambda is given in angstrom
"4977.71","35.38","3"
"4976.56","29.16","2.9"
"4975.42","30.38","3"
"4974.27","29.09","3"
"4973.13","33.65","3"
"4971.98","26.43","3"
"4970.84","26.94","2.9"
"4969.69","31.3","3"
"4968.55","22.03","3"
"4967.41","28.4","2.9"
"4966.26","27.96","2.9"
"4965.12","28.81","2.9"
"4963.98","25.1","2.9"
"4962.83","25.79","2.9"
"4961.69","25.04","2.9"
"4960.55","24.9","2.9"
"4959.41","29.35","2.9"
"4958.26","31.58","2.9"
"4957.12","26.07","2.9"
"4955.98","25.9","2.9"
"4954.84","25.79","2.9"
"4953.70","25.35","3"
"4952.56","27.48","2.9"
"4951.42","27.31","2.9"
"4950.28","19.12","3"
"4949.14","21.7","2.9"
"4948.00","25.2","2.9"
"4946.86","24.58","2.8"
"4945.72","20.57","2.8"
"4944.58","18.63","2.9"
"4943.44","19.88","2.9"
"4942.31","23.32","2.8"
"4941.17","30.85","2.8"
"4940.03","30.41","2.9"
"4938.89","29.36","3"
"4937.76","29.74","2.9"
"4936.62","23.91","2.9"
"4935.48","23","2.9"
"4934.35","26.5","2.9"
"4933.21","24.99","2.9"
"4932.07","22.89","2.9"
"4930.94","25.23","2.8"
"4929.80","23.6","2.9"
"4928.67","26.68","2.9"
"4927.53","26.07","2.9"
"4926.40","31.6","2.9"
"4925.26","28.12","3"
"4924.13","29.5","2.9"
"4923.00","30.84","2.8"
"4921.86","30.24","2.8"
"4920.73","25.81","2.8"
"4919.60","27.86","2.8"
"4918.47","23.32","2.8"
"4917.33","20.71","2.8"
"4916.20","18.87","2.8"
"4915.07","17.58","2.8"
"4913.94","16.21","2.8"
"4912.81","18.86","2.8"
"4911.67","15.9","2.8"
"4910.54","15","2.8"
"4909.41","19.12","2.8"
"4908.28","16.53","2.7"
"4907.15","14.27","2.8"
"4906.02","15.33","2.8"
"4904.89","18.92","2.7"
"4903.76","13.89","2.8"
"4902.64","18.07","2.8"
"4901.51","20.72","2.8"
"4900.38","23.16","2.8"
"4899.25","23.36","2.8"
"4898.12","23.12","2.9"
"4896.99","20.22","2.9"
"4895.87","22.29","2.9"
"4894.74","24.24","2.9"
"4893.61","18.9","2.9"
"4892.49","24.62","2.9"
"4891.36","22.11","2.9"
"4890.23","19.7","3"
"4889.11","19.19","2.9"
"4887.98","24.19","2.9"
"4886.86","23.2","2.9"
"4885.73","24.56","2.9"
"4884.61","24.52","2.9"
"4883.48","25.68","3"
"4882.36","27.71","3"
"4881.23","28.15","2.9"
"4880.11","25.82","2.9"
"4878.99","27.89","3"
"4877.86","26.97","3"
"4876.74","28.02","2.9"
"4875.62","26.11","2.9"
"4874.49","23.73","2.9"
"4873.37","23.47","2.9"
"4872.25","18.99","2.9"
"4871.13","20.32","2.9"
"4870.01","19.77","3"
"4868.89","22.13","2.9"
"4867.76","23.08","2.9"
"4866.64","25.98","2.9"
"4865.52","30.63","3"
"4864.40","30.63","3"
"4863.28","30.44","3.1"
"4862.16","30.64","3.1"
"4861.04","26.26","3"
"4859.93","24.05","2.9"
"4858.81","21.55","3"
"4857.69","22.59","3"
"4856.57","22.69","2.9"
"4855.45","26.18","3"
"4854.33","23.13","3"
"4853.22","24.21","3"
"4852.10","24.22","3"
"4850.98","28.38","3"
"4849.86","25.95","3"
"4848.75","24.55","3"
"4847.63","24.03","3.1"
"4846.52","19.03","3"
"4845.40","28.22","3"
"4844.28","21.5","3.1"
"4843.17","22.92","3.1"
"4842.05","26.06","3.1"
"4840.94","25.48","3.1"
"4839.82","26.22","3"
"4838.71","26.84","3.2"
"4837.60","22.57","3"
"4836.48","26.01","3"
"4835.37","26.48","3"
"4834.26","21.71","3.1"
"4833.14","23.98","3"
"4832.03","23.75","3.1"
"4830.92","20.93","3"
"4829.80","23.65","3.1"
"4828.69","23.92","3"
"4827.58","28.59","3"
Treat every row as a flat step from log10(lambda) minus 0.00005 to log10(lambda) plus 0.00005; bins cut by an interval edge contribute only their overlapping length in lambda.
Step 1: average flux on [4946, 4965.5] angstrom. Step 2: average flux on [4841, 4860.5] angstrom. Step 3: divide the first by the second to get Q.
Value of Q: 1.07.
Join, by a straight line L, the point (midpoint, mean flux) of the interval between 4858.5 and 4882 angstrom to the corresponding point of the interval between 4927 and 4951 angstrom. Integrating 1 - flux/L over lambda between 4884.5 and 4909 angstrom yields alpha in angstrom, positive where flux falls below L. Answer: 4.4 angstrom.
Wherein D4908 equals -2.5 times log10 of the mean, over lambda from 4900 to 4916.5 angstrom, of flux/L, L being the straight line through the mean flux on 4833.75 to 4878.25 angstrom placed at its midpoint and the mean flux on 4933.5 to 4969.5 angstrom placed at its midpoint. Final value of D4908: 0.40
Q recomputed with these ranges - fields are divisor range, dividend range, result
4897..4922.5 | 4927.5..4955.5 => 1.25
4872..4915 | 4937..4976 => 1.22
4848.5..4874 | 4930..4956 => 1.00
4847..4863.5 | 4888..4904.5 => 0.84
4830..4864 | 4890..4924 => 0.84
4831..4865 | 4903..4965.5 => 0.96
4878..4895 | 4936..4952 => 1.02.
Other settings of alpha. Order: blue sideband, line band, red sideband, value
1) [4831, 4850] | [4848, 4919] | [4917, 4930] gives 8.36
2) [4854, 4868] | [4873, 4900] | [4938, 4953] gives 1.67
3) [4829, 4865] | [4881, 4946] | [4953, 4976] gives 8.41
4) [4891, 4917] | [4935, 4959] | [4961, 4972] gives -0.86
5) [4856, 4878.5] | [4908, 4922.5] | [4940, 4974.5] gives 2.79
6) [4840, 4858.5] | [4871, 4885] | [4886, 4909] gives -2.18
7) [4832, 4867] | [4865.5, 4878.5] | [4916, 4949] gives 0.76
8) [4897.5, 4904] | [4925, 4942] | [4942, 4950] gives -4.15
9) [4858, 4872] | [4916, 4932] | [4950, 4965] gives -0.29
